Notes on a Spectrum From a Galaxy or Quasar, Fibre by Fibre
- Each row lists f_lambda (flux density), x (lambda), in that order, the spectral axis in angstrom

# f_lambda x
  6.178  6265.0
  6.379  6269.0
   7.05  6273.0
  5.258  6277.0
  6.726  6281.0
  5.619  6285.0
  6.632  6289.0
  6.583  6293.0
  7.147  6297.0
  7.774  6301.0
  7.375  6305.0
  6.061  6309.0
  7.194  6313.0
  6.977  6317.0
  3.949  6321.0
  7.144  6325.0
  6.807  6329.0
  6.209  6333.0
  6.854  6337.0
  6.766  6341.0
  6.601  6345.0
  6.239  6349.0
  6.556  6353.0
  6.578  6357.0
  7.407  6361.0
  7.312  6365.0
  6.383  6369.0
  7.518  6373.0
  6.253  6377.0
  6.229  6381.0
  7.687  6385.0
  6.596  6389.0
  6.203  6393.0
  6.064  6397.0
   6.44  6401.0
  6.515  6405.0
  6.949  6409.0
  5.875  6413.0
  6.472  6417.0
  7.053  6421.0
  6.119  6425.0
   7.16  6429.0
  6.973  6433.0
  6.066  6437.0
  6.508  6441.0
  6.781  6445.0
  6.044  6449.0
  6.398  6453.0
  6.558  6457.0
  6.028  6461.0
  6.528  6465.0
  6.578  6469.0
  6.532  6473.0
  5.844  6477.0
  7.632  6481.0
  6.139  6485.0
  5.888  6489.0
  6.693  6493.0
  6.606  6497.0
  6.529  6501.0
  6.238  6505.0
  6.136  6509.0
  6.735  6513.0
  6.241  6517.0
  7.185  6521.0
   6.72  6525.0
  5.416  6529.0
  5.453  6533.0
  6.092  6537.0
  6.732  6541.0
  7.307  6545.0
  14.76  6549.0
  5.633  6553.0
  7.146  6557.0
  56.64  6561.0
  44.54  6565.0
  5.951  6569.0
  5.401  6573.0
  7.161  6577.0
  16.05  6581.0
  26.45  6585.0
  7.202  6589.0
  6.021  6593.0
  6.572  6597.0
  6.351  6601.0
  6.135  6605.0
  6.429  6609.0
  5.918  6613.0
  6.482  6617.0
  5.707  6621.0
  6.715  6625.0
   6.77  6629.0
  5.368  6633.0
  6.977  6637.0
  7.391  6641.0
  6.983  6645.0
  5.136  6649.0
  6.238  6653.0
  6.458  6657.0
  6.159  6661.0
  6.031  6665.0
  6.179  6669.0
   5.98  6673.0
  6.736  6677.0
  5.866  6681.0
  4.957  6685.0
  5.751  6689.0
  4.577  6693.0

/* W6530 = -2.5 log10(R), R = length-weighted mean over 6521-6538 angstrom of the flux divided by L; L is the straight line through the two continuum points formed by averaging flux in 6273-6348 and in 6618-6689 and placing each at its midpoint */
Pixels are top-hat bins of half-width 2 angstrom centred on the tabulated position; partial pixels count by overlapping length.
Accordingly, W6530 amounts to 0.047 mag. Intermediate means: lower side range 6.55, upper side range 6.21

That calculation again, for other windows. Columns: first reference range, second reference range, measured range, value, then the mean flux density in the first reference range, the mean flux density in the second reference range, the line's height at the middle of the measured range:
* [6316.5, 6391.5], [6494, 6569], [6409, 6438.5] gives 0.29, 6.63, 11.6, 8.56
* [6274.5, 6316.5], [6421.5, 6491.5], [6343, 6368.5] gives -0.03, 6.65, 6.47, 6.59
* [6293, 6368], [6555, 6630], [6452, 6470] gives 0.45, 6.71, 12.7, 9.69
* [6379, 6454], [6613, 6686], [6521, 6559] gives -0.14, 6.54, 6.24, 6.38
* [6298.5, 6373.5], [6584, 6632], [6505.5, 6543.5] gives 0.16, 6.71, 7.62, 7.34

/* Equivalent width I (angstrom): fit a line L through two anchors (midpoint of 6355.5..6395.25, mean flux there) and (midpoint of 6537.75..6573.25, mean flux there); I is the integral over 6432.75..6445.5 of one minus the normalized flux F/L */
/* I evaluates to 4.9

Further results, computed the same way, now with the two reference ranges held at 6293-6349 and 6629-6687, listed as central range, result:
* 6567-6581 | -2.8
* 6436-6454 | 0.3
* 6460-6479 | 0.4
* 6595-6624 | 0.1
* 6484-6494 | 0.3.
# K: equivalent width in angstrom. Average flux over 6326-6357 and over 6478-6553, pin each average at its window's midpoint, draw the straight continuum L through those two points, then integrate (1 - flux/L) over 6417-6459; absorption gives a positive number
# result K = 1.15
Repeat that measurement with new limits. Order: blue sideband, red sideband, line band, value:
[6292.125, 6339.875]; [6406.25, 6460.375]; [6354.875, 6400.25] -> -1.0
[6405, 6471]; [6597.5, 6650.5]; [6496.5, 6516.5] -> 0.1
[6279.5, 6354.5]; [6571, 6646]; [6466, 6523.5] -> 7.4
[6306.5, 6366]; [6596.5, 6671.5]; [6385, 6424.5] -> 0.0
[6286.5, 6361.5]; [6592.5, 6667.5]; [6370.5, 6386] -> -0.6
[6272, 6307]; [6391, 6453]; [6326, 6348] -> -0.2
